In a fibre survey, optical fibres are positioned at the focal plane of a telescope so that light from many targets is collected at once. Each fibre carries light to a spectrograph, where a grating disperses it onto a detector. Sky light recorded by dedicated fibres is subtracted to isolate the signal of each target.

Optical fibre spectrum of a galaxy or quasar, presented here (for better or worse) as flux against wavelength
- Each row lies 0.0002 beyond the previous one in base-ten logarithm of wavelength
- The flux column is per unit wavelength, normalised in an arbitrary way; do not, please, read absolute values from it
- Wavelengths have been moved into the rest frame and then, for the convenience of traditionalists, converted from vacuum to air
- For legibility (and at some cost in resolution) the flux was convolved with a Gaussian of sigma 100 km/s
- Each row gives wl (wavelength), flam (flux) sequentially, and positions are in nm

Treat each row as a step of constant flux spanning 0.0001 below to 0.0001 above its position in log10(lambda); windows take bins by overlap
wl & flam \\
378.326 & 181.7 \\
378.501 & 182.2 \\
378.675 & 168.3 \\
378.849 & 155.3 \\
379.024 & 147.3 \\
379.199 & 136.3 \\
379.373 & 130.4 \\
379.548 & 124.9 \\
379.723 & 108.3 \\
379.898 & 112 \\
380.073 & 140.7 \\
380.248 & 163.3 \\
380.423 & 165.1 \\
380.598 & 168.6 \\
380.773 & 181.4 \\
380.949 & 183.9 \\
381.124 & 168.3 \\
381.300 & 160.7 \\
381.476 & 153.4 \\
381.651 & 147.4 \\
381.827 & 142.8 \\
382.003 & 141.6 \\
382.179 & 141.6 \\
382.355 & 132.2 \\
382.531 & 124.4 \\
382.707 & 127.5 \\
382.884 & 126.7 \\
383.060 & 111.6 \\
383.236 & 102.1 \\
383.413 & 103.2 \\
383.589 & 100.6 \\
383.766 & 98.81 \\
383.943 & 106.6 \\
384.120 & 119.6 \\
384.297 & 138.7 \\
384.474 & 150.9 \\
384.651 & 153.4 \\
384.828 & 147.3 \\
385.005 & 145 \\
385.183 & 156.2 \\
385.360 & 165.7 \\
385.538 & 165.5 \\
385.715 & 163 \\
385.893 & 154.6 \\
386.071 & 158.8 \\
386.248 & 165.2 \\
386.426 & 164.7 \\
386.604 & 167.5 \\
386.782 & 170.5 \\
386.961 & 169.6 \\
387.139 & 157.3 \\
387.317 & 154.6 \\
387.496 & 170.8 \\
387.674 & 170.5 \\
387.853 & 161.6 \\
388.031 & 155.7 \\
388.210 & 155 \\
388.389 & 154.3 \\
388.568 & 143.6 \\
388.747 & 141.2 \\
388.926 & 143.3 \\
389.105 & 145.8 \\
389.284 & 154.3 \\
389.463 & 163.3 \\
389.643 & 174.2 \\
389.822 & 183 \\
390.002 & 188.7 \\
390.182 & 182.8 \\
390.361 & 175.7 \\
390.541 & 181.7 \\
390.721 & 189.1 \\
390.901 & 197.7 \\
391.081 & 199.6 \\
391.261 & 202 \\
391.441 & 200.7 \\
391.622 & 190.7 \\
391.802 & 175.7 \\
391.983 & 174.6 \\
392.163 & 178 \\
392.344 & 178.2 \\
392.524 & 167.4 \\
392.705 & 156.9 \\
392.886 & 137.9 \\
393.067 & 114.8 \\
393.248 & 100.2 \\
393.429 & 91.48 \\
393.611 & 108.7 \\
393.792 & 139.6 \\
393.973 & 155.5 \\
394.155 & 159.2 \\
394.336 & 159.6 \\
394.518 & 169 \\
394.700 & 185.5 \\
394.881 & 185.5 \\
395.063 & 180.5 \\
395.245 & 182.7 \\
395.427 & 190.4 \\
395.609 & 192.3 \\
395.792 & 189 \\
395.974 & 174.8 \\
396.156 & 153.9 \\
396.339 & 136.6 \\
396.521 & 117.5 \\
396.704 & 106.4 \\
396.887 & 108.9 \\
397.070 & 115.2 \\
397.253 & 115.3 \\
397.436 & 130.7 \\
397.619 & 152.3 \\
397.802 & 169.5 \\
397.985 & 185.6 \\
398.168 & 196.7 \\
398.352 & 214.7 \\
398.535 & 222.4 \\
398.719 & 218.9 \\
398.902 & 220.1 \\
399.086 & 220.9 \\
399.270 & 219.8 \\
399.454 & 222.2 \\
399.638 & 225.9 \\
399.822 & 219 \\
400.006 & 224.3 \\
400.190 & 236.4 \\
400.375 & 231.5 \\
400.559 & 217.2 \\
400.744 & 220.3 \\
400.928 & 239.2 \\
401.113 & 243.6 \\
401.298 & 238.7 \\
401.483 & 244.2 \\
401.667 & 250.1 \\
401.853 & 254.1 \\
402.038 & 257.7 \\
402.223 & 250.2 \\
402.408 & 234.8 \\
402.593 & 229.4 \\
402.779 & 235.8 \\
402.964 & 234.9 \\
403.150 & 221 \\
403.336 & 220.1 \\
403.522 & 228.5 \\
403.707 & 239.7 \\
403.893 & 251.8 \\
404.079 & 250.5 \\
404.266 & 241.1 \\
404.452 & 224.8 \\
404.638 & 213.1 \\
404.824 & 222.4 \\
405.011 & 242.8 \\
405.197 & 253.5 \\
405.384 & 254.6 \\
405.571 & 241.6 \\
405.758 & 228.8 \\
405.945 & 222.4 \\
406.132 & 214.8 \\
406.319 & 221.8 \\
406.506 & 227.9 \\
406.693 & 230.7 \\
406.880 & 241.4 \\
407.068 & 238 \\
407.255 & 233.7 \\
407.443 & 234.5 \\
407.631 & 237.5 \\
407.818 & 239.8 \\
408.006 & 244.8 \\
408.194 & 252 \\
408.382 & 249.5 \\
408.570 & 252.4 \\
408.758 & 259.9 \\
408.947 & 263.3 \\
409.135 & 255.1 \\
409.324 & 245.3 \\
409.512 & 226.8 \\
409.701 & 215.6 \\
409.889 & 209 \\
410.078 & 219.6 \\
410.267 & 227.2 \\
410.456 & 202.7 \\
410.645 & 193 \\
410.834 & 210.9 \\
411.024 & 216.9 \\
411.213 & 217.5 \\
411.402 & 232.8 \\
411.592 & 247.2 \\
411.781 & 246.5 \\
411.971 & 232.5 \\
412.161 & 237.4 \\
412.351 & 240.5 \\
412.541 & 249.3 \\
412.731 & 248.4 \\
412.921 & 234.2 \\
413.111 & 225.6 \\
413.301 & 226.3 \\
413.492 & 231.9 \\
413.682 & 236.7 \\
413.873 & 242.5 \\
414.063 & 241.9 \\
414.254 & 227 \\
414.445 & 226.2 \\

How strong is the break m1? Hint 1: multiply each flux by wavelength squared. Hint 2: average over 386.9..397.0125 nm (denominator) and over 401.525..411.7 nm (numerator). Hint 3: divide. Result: 1.56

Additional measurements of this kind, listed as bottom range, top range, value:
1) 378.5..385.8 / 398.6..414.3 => 1.87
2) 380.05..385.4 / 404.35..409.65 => 1.92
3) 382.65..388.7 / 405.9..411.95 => 1.79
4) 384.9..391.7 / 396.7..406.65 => 1.39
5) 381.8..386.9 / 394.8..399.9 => 1.36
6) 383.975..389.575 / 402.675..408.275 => 1.66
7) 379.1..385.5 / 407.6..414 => 1.95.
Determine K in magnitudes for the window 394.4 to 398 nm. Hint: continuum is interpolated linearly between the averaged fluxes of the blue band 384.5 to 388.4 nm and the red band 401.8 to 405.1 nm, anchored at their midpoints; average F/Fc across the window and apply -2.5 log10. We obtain 0.28 mag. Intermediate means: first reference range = 160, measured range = 156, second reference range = 236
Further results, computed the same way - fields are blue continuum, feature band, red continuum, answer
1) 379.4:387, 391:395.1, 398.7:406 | 0.177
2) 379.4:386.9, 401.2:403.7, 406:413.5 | -0.146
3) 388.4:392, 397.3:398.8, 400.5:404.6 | 0.169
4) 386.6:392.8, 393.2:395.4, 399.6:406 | 0.254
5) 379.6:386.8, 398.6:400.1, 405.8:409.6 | -0.074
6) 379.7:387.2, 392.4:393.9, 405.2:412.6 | 0.357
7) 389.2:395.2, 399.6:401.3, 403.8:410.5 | -0.121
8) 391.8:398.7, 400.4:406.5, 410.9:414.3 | -0.211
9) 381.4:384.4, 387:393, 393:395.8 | -0.178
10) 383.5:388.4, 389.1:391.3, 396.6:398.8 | -0.167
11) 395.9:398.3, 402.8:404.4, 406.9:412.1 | -0.227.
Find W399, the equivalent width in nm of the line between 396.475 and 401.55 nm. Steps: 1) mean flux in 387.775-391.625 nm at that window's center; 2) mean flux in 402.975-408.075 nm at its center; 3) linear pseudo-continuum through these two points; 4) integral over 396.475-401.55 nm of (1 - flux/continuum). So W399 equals 0.32 nm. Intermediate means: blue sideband 172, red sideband 234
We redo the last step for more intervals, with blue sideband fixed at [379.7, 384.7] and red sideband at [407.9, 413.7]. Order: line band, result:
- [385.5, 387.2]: -0.14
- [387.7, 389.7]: 0.06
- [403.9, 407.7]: -0.30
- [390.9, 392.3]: -0.17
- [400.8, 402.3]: -0.33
